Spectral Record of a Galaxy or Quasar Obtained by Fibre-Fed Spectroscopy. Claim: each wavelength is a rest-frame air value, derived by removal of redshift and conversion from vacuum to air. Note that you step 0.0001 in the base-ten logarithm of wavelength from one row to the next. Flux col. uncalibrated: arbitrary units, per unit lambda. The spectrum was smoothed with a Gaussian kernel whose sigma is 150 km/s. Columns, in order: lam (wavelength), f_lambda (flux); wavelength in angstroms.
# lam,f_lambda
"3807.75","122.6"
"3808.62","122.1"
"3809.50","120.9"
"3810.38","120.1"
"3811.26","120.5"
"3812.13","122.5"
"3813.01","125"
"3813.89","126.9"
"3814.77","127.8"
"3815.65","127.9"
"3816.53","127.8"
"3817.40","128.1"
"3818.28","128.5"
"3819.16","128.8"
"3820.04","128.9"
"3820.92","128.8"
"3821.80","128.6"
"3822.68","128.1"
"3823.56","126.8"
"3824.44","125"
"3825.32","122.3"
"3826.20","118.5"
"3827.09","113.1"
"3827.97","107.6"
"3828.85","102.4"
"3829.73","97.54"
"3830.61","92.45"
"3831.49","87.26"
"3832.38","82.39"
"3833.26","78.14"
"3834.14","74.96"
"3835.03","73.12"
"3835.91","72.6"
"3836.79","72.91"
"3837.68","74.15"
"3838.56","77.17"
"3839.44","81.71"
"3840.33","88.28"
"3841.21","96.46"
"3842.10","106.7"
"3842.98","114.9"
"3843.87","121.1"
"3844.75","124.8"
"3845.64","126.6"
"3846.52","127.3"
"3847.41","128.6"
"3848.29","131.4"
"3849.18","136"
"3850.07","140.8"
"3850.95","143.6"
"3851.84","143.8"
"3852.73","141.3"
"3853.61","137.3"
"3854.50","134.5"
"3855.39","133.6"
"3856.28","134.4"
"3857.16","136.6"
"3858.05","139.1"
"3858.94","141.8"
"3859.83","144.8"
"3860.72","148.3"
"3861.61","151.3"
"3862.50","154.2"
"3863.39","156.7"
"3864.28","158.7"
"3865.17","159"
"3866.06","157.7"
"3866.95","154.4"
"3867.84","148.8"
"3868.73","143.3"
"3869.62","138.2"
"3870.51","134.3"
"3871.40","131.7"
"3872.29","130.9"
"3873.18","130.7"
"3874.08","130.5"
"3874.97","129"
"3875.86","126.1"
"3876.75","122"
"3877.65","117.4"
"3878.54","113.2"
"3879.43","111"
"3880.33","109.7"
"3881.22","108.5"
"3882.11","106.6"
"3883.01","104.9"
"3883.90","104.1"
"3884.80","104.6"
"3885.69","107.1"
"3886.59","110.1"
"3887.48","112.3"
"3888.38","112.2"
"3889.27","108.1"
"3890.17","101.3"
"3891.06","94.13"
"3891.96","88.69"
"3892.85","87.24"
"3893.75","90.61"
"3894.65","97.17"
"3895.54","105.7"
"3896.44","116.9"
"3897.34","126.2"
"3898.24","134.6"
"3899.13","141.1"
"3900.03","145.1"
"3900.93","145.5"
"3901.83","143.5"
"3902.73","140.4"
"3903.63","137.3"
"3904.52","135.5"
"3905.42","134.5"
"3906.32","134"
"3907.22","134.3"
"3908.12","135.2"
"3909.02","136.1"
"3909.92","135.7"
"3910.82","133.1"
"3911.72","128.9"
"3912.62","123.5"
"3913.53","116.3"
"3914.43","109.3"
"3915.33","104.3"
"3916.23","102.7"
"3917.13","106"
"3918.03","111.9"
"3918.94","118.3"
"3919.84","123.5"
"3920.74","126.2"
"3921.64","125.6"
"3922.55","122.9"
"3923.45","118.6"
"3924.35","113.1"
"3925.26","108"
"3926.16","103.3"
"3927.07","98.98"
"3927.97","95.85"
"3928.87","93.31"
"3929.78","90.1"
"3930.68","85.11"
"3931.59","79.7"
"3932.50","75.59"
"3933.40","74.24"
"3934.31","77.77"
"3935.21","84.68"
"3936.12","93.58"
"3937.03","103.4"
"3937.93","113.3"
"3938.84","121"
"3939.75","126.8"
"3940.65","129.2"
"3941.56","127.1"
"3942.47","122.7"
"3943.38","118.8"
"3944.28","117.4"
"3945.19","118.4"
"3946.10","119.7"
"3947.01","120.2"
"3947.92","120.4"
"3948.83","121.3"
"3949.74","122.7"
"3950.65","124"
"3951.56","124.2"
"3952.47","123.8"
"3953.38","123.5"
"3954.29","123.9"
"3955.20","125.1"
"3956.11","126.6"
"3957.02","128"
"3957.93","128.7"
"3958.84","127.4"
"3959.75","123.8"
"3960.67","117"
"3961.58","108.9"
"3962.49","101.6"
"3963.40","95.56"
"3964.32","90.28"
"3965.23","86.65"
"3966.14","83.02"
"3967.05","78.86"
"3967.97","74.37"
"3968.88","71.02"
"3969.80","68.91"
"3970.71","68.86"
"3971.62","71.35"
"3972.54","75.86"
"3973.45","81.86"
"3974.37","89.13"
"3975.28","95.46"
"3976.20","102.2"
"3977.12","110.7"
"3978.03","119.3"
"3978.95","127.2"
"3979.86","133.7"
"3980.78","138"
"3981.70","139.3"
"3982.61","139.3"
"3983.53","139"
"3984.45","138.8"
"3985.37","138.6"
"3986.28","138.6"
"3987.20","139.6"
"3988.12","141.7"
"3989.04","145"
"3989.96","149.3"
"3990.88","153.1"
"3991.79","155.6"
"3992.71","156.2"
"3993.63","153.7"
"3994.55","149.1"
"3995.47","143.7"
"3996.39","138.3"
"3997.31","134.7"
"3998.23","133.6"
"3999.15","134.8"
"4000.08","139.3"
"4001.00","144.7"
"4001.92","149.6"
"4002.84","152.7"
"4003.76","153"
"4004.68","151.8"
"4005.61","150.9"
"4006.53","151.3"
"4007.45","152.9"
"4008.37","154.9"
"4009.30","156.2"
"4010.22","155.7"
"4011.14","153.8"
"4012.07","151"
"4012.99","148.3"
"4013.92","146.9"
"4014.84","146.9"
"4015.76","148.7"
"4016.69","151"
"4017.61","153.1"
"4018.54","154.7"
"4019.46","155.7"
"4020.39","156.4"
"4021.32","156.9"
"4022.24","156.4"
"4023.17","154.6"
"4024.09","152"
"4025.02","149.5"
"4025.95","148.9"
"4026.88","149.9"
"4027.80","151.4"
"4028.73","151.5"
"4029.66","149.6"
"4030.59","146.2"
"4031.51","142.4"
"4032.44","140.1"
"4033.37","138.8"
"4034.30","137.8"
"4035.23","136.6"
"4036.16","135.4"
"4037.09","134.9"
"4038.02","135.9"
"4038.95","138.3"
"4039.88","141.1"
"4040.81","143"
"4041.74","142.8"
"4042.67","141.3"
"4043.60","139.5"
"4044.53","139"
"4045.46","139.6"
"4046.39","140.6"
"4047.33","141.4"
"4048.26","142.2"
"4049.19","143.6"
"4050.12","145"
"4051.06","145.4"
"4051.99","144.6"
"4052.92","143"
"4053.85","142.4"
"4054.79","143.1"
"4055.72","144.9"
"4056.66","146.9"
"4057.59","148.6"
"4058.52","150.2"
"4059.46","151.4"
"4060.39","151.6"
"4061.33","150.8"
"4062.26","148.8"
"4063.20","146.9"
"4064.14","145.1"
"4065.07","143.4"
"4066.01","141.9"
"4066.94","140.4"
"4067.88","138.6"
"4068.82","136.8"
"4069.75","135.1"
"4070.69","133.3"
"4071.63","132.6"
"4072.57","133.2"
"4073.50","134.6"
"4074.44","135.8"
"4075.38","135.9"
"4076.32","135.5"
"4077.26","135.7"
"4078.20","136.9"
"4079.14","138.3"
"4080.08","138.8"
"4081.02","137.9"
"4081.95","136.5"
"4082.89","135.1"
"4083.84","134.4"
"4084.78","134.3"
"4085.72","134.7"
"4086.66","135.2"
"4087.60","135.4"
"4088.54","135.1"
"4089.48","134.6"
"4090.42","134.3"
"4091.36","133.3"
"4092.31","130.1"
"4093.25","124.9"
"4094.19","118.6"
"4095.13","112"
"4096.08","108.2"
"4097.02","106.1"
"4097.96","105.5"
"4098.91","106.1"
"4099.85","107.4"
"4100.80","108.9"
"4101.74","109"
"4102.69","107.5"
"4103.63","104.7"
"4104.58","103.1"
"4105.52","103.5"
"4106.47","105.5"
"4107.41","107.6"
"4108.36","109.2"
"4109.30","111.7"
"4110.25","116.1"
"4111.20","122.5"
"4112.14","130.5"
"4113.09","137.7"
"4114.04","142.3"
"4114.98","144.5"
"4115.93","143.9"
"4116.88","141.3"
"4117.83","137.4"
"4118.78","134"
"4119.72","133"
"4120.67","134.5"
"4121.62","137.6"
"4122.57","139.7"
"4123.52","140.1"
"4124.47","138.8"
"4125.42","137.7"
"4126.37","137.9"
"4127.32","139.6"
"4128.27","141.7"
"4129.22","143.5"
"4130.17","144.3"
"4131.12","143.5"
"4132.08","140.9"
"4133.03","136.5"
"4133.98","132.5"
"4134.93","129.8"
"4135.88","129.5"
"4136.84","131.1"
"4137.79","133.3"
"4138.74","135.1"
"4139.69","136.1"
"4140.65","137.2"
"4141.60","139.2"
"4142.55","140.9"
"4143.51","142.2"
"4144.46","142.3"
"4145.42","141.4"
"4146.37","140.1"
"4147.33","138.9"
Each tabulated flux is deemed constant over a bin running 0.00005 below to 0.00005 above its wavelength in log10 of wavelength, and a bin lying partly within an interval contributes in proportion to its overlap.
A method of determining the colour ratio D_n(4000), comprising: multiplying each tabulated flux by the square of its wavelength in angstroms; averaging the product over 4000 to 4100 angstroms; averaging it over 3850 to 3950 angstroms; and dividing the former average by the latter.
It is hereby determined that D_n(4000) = 1.26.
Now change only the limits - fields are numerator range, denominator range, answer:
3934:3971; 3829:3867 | 0.96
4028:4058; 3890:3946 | 1.32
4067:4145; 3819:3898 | 1.25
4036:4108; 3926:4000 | 1.22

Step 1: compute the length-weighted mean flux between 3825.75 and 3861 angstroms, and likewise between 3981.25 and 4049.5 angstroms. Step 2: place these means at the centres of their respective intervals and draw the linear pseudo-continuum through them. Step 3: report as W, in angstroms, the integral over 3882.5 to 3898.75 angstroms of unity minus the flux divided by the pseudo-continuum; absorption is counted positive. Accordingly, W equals 2.1 angstroms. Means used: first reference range 113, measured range 106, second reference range 146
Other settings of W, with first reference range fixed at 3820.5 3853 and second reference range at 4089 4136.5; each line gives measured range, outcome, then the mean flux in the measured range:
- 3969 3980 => 2.26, 93.6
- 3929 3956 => 1.19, 111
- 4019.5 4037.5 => -3.85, 147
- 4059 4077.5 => -2.51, 140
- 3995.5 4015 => -4.55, 148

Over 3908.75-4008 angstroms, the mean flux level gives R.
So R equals 118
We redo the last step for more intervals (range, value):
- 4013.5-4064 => 146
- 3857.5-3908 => 127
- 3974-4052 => 143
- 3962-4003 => 120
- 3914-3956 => 111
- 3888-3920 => 121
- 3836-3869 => 129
